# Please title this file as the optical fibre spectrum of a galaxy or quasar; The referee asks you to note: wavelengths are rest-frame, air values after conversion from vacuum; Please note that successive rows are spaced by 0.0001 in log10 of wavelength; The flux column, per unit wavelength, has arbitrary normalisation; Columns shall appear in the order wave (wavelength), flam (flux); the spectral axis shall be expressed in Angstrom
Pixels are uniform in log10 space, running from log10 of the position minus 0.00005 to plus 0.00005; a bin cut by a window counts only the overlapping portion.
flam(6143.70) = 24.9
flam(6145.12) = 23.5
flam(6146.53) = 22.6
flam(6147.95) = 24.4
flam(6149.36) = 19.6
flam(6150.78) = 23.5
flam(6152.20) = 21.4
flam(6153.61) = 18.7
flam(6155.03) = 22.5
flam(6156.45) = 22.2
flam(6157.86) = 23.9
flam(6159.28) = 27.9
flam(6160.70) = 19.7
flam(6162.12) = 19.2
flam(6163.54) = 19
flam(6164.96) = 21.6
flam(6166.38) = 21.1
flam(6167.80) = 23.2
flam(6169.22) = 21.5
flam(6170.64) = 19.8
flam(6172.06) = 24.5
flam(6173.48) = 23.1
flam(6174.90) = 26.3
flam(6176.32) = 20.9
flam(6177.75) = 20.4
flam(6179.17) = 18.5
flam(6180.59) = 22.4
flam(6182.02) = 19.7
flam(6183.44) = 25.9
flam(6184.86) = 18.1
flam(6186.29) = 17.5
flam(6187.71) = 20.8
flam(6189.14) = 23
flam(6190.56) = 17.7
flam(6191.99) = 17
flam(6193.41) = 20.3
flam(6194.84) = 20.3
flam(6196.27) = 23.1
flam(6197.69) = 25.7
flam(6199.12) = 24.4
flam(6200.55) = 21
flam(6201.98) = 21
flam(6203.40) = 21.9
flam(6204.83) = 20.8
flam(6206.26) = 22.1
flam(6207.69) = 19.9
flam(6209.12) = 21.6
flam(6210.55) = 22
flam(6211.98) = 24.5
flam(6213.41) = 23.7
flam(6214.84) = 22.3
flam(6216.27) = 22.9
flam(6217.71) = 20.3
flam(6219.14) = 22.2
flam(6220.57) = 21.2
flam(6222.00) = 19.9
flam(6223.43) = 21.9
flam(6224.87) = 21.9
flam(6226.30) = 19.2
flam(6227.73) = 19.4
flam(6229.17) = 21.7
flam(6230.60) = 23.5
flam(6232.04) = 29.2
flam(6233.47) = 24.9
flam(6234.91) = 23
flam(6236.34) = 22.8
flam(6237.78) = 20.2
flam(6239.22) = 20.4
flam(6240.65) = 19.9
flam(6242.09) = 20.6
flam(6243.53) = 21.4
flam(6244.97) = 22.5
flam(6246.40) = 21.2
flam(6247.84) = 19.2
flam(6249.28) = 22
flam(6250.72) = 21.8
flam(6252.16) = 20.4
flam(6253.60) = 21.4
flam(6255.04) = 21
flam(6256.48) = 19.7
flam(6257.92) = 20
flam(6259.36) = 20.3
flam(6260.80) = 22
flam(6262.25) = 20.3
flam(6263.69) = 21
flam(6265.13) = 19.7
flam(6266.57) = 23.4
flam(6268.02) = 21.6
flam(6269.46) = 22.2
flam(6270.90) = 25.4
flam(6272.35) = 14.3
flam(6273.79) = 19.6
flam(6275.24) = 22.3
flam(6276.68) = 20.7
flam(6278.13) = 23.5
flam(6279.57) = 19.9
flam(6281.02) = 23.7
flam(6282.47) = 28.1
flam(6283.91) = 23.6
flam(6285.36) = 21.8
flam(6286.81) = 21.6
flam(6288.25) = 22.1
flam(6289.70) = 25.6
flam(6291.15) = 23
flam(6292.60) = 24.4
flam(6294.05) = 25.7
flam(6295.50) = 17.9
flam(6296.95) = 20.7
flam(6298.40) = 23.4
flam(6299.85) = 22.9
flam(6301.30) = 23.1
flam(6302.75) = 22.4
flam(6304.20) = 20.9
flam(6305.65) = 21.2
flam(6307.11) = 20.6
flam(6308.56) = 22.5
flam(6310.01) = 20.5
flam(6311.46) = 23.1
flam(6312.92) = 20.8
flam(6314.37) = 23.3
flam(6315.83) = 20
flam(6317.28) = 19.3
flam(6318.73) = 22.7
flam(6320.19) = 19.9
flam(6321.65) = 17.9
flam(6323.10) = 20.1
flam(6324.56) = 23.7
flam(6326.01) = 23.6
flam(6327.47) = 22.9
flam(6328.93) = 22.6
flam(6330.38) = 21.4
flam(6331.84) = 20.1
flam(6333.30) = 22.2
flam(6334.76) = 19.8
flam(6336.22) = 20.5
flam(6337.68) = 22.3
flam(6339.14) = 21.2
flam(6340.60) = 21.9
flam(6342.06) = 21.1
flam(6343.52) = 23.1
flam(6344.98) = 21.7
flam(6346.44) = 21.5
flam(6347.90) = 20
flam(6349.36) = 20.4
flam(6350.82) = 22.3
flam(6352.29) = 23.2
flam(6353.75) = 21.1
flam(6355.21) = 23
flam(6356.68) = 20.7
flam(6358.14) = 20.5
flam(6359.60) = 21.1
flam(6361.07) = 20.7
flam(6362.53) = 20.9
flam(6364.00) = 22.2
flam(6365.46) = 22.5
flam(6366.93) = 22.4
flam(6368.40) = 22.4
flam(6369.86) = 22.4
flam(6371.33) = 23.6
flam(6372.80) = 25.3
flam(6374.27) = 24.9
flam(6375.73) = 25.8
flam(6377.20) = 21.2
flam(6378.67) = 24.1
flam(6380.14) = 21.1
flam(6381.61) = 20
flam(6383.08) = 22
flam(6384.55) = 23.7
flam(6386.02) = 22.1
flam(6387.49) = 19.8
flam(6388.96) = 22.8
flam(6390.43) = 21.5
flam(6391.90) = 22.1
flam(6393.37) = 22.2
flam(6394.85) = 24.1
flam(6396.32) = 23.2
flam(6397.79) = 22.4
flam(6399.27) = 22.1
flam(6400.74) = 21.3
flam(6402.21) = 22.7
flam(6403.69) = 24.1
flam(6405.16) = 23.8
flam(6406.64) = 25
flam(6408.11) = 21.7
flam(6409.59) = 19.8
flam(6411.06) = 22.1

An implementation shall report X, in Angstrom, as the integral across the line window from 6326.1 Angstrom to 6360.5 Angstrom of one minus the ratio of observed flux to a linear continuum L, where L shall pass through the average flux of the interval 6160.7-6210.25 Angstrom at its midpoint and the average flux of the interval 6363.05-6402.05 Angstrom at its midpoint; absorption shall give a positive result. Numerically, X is 1.2 Angstrom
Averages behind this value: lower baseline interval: 21.3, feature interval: 21.5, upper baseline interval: 22.6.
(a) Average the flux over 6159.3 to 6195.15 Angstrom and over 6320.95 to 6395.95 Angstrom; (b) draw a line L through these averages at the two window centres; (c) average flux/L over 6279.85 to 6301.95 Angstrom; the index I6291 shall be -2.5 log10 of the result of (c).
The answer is -0.07 mag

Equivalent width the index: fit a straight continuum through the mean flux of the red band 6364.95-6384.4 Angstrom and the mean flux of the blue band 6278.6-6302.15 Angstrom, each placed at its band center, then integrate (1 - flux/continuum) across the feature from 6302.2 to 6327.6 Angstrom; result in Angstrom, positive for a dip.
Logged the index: 1.8 Angstrom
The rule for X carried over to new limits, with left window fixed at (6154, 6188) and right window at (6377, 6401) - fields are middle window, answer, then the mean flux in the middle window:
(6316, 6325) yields 0.6 Angstrom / 20.5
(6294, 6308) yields 0.1 Angstrom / 21.7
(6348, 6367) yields 0.5 Angstrom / 21.5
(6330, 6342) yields 0.5 Angstrom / 21.1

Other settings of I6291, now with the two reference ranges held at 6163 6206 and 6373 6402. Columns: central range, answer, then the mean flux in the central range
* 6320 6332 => 0.03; 21.5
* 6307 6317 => 0.03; 21.5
